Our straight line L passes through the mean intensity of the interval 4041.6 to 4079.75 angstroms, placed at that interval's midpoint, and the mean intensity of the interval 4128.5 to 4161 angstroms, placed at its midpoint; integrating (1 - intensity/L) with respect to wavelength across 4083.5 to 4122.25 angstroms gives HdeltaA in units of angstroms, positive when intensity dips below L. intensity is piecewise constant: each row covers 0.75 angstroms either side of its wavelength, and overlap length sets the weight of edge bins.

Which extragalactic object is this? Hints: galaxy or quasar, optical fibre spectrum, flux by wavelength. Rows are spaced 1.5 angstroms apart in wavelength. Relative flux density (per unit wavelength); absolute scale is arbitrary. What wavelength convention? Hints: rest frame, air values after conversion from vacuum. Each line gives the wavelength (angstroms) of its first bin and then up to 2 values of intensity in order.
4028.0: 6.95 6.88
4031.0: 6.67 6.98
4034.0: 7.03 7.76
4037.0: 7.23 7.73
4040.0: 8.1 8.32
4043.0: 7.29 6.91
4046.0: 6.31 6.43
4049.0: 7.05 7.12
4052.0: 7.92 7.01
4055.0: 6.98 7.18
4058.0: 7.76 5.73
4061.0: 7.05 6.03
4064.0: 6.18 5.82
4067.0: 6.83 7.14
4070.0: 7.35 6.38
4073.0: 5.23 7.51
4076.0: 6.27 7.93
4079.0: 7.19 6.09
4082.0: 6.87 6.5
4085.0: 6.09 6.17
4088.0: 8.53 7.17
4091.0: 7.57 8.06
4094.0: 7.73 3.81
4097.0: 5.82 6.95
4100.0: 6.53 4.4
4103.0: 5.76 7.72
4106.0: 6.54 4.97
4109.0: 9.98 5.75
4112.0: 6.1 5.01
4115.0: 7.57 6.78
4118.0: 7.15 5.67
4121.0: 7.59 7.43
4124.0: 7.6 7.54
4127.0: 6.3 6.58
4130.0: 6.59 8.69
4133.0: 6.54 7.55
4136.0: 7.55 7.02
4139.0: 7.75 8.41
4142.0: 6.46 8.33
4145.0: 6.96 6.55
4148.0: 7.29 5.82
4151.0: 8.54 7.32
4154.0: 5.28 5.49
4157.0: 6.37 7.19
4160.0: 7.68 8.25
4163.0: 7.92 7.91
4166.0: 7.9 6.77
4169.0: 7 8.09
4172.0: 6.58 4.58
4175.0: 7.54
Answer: 2.0 angstroms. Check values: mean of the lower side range 6.85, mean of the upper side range 7.11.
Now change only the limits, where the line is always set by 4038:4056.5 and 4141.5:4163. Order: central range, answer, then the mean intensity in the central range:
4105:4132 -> 0.8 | 6.87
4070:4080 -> 0.6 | 6.78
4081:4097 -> 0.8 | 6.79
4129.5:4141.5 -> -0.8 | 7.51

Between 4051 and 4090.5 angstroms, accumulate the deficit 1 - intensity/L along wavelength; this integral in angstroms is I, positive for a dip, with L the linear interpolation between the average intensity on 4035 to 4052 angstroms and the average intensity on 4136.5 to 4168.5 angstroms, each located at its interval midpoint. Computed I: 2.58 angstroms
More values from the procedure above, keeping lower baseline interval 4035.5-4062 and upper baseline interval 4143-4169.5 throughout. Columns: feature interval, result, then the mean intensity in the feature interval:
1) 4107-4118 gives 0.75 angstroms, 6.67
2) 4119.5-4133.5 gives 0.02 angstroms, 7.14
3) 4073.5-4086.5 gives 0.79 angstroms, 6.74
